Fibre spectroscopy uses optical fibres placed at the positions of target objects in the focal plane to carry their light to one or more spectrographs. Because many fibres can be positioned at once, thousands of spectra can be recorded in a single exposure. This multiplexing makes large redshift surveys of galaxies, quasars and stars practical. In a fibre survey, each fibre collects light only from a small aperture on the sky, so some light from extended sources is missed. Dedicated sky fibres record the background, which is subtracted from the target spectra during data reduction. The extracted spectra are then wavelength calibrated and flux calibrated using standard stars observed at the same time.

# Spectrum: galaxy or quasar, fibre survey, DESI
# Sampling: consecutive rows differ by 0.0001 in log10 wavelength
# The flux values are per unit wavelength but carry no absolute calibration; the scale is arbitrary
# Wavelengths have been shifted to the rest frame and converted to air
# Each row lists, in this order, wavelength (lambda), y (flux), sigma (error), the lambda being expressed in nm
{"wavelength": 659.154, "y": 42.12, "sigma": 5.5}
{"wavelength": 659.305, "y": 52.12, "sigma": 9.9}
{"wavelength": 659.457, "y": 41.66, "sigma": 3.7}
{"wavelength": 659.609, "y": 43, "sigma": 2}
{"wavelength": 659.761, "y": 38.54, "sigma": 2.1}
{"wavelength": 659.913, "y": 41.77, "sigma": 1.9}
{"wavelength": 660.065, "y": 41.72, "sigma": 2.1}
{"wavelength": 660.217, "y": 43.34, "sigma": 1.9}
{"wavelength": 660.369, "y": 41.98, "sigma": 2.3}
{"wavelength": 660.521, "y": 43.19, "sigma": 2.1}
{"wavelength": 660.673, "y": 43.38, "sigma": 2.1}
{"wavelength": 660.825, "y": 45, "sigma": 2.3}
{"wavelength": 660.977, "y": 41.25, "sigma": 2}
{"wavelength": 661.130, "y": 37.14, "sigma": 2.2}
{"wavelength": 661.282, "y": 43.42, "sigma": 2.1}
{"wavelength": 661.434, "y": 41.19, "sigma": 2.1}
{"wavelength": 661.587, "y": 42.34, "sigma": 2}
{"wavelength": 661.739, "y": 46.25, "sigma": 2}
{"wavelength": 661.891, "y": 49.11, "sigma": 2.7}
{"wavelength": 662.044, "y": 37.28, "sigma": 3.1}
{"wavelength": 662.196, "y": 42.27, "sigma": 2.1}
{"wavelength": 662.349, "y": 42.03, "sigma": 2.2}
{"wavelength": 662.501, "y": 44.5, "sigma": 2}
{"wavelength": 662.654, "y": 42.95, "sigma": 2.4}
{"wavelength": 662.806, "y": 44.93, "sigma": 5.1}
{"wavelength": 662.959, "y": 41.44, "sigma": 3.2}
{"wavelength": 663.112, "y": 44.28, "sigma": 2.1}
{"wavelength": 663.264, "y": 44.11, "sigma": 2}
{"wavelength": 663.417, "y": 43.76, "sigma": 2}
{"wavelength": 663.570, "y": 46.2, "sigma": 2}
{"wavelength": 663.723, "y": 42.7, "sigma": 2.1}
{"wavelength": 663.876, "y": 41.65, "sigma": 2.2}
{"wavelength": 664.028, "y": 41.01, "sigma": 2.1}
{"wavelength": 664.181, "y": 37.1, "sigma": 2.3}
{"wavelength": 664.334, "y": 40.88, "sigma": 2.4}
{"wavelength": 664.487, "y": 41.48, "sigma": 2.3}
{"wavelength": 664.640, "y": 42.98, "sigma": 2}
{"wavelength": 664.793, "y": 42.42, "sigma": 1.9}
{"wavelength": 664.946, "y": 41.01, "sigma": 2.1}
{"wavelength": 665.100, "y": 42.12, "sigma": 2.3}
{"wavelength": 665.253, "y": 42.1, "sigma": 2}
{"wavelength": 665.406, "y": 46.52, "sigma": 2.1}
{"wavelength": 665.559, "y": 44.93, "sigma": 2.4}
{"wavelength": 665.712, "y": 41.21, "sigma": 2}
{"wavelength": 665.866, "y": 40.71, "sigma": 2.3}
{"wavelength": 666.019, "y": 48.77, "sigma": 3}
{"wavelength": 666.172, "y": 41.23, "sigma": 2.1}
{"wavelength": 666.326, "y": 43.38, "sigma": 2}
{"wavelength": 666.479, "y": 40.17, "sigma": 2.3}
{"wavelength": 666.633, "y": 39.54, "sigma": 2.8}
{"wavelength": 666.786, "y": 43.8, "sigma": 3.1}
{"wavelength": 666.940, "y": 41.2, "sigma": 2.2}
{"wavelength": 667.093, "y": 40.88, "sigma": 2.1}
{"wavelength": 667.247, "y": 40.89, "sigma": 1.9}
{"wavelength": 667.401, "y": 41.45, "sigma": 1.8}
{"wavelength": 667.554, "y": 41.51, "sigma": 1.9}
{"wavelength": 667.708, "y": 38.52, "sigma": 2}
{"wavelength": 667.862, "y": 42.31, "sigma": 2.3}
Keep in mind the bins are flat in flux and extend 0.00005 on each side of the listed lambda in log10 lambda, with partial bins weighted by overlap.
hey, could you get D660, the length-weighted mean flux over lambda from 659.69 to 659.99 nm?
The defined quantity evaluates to 40.2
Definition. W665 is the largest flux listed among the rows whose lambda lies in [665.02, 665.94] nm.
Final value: 46.52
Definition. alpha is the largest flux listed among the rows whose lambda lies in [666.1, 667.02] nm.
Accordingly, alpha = 43.8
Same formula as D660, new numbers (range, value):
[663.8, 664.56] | 40.5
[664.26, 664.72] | 41.8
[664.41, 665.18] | 42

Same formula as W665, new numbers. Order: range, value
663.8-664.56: 41.65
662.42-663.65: 46.2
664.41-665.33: 42.98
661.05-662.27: 49.11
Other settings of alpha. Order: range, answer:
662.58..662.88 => 44.93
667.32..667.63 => 41.51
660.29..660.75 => 43.38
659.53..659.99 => 43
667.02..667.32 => 40.89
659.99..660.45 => 43.34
